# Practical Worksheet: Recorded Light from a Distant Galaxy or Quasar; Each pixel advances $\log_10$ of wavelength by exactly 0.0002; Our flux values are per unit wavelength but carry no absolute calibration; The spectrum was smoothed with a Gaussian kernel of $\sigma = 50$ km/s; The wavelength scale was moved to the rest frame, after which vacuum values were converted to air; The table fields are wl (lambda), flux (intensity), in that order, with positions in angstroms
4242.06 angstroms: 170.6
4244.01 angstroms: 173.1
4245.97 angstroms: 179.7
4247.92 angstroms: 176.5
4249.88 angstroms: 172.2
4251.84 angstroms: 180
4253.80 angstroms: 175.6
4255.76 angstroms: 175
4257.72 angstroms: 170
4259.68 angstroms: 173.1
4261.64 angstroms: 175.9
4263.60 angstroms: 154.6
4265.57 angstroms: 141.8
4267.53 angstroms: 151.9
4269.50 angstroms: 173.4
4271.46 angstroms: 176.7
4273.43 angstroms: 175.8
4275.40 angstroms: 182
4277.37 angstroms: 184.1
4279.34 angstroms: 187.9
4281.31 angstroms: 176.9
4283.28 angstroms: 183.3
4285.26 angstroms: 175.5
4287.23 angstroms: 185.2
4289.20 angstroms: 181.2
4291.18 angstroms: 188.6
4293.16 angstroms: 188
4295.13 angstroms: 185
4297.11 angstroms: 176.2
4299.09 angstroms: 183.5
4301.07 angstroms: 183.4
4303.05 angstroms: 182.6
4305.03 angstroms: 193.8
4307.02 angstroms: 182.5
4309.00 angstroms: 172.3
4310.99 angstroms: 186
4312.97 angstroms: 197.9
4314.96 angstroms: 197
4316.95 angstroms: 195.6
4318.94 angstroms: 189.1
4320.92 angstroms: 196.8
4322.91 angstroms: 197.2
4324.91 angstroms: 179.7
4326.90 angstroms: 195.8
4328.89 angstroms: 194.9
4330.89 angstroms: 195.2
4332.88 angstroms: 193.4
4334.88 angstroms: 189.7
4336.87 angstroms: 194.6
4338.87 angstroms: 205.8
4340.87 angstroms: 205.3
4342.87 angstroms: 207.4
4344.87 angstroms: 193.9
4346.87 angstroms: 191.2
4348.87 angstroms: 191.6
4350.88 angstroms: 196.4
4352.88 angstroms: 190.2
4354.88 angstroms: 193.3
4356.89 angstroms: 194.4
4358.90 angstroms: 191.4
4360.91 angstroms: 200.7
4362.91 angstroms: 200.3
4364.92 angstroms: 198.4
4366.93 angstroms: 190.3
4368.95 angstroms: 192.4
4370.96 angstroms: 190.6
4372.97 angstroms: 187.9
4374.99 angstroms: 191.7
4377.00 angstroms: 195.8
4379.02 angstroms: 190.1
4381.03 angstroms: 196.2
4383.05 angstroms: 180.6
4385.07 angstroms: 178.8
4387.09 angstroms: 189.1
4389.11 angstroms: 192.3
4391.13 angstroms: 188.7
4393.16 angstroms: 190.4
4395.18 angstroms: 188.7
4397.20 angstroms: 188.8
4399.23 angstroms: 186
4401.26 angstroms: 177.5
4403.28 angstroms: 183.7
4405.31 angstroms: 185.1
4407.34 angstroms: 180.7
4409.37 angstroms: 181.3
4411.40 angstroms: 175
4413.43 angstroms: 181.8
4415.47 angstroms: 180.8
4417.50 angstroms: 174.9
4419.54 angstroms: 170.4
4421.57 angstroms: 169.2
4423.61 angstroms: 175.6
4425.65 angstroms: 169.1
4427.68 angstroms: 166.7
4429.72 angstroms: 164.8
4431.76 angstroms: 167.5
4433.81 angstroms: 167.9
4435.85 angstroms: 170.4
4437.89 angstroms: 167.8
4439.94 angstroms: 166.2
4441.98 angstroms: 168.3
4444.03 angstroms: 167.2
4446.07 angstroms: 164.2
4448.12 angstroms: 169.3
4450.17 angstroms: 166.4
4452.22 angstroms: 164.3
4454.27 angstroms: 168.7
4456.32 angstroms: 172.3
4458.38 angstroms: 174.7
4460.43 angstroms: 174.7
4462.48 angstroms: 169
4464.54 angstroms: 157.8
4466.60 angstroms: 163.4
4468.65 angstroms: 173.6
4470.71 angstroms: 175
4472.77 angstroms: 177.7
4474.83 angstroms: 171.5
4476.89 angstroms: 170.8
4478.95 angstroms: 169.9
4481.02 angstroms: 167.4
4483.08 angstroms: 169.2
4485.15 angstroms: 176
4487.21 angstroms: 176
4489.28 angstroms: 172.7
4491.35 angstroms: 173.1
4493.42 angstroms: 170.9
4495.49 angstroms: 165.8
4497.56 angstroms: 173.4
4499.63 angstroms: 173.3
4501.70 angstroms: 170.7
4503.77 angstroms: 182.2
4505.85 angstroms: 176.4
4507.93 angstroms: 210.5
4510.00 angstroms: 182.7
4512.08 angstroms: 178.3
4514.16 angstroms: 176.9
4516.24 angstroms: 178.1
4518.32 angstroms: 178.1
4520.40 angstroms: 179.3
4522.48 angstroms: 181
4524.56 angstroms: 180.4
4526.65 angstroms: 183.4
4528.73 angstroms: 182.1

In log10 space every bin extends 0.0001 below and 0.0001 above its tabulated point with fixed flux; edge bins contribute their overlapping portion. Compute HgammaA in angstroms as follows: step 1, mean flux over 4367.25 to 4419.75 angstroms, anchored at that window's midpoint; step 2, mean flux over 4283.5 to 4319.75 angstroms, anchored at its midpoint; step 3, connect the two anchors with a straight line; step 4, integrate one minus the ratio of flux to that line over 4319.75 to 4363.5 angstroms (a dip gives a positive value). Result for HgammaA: -2.3 angstroms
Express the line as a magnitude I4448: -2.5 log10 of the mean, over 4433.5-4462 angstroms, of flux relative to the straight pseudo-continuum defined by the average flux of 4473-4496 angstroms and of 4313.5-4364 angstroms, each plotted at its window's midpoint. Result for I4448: 0.054 mag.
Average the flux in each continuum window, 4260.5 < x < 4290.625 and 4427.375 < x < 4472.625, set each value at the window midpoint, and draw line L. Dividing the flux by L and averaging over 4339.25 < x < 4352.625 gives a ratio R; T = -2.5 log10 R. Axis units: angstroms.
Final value -0.15 mag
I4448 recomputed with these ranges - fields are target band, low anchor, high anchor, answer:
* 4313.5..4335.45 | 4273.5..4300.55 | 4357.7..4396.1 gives -0.040 mag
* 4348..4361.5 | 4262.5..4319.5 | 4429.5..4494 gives -0.102 mag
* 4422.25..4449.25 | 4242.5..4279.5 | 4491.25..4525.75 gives 0.054 mag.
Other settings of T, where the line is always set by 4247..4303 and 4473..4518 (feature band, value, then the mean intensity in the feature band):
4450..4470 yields 0.044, 169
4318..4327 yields -0.090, 191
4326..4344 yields -0.127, 198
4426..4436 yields 0.053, 167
